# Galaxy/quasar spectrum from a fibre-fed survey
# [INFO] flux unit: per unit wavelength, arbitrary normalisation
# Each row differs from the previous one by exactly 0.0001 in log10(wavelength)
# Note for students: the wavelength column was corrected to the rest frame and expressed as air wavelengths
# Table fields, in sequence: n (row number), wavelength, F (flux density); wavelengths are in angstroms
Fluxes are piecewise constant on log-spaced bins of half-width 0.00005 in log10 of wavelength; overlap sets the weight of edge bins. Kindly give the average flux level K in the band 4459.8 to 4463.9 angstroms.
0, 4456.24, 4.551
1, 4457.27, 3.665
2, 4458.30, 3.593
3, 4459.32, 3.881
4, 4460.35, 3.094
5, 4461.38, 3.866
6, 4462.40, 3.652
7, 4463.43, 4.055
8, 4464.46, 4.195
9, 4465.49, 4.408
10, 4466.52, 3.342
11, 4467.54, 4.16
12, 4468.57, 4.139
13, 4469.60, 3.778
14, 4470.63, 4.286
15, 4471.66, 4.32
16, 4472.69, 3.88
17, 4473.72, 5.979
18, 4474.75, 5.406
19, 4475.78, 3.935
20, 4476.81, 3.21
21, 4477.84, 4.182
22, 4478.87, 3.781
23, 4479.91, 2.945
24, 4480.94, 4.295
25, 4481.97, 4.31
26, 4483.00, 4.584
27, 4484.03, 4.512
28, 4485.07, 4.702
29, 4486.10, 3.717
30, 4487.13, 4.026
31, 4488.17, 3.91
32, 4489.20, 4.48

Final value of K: 3.66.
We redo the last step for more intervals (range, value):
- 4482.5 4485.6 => 4.59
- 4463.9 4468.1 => 4.03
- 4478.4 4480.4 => 3.34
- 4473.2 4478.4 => 4.54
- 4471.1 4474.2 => 4.7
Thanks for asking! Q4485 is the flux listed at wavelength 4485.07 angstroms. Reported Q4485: 4.702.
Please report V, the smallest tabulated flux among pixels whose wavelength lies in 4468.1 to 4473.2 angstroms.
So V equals 3.778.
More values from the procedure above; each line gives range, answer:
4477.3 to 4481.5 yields 2.945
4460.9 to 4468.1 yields 3.342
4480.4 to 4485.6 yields 4.295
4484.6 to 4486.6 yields 3.717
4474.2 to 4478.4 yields 3.21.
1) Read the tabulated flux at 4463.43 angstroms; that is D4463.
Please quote 4.055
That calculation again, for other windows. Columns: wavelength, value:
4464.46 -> 4.195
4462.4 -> 3.652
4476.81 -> 3.21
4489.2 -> 4.48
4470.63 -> 4.286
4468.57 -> 4.139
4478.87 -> 3.781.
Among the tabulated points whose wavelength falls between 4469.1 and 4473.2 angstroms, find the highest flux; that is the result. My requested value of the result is 4.32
